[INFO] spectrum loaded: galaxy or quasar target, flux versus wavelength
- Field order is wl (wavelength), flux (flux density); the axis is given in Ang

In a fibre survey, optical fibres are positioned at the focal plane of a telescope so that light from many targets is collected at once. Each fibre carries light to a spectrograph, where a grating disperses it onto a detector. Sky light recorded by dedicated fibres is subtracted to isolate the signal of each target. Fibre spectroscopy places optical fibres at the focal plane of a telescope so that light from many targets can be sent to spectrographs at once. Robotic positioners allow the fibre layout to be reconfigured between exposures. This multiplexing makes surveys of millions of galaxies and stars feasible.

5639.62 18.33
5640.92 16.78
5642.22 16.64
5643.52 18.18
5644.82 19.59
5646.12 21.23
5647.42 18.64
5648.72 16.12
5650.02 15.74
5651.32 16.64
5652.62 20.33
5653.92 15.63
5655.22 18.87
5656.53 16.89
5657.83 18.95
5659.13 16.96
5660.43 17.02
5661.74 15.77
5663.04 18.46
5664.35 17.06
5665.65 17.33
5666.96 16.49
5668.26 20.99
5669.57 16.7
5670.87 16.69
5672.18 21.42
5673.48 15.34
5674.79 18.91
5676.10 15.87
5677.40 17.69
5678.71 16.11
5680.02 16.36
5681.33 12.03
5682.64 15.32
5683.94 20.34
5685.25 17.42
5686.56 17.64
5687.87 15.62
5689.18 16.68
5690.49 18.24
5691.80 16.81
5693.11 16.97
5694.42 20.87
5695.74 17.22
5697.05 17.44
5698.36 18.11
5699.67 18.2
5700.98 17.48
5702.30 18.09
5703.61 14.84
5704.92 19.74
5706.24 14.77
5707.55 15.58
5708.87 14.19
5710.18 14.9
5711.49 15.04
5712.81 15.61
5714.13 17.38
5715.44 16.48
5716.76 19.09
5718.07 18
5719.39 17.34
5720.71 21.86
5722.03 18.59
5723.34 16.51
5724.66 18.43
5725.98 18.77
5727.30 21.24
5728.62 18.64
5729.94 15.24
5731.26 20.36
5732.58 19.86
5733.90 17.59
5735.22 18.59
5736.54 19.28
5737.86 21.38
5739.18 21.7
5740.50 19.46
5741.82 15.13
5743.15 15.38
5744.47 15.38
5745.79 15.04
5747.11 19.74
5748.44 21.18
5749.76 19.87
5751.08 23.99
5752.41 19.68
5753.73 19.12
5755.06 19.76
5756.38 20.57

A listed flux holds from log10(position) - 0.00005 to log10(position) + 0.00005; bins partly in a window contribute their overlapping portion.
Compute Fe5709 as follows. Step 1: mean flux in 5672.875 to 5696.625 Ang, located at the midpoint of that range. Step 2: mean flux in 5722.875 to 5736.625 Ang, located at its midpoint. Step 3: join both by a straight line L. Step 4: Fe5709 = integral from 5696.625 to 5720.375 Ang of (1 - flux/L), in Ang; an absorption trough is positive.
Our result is 1.28 Ang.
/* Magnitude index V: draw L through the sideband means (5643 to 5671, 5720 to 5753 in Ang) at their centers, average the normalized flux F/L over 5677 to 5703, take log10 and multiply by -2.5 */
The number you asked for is 0.06 mag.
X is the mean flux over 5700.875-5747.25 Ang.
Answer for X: 17.7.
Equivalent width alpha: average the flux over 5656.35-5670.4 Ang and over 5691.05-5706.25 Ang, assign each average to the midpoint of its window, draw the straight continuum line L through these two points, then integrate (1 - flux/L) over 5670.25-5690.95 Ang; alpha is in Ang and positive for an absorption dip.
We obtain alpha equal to 0.7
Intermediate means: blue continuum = 17.5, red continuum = 17.7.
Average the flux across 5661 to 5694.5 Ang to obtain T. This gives 17.2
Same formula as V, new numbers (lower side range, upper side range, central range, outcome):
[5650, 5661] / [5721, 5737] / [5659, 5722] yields 0.05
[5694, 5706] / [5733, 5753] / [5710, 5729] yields 0.02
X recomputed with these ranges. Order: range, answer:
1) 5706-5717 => 15.8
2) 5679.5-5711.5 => 16.8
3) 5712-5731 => 18.1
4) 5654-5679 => 17.5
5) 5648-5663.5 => 17.3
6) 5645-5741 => 17.7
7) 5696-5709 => 17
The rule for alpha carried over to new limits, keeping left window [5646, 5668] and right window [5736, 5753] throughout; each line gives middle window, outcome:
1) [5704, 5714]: 1.44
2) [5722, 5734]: 0.11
